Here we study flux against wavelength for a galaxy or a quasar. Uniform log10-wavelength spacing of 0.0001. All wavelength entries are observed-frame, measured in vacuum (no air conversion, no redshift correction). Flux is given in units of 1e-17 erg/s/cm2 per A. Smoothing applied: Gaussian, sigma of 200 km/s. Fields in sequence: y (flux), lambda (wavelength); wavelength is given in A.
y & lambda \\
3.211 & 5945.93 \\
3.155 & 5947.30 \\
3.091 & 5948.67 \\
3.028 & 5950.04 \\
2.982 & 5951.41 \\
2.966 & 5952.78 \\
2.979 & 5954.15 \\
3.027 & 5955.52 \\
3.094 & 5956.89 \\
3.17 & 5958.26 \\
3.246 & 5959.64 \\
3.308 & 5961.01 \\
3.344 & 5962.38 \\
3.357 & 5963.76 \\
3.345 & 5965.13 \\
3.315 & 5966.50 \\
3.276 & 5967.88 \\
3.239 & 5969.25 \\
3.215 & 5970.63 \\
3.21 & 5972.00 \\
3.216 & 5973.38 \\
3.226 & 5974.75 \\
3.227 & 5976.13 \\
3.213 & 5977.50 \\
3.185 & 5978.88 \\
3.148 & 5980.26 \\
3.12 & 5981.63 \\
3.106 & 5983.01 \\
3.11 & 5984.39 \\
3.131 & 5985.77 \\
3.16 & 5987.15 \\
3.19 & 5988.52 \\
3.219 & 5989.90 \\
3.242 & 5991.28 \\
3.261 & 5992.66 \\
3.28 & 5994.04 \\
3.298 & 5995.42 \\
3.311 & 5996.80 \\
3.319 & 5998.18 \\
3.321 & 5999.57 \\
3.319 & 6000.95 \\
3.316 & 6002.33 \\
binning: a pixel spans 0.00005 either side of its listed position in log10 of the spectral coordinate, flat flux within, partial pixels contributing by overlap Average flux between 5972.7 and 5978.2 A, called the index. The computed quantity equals 3.22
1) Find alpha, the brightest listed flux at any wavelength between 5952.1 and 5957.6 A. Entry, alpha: 3.094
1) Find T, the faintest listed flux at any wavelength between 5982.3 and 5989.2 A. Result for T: 3.106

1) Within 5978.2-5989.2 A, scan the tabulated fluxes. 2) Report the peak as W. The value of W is 3.19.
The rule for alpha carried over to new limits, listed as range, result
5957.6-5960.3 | 3.246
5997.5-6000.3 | 3.321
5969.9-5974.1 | 3.216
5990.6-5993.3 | 3.261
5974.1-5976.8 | 3.227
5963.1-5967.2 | 3.357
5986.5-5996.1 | 3.298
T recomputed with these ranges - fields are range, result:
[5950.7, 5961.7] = 2.966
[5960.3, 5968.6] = 3.276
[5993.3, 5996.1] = 3.28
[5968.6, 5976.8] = 3.21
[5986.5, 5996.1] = 3.16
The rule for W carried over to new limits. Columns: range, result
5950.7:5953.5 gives 2.982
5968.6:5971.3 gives 3.239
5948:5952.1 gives 3.091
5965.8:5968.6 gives 3.315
